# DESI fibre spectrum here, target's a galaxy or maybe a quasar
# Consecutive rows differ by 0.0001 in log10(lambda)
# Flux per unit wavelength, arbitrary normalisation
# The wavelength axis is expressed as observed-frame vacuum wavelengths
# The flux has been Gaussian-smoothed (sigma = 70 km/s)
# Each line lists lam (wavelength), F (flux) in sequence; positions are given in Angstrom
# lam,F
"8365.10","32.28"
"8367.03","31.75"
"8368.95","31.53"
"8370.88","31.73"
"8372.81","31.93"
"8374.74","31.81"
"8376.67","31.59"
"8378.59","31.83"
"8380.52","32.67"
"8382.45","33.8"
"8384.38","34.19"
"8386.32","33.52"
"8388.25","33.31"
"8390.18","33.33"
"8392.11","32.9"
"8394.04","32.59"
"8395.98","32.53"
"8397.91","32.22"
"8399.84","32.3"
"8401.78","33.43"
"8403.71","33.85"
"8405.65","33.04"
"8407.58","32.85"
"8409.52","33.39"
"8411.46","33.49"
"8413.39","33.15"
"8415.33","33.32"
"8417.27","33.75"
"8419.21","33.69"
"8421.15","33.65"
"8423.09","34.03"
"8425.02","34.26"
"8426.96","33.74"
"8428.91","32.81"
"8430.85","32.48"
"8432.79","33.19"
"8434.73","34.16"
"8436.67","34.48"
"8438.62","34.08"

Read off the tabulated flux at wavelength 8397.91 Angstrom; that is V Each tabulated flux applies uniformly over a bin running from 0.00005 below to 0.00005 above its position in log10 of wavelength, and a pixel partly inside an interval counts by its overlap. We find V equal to 32.22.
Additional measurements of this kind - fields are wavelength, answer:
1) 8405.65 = 33.04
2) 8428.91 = 32.81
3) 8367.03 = 31.75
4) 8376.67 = 31.59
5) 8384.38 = 34.19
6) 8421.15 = 33.65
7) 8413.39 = 33.15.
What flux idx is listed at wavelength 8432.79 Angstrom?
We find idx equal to 33.19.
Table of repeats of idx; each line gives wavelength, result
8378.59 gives 31.83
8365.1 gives 32.28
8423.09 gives 34.03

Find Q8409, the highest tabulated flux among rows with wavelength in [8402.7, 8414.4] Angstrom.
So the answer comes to 33.85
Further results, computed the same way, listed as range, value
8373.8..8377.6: 31.81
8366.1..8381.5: 32.67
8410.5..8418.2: 33.75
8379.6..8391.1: 34.19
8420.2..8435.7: 34.26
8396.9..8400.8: 32.3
